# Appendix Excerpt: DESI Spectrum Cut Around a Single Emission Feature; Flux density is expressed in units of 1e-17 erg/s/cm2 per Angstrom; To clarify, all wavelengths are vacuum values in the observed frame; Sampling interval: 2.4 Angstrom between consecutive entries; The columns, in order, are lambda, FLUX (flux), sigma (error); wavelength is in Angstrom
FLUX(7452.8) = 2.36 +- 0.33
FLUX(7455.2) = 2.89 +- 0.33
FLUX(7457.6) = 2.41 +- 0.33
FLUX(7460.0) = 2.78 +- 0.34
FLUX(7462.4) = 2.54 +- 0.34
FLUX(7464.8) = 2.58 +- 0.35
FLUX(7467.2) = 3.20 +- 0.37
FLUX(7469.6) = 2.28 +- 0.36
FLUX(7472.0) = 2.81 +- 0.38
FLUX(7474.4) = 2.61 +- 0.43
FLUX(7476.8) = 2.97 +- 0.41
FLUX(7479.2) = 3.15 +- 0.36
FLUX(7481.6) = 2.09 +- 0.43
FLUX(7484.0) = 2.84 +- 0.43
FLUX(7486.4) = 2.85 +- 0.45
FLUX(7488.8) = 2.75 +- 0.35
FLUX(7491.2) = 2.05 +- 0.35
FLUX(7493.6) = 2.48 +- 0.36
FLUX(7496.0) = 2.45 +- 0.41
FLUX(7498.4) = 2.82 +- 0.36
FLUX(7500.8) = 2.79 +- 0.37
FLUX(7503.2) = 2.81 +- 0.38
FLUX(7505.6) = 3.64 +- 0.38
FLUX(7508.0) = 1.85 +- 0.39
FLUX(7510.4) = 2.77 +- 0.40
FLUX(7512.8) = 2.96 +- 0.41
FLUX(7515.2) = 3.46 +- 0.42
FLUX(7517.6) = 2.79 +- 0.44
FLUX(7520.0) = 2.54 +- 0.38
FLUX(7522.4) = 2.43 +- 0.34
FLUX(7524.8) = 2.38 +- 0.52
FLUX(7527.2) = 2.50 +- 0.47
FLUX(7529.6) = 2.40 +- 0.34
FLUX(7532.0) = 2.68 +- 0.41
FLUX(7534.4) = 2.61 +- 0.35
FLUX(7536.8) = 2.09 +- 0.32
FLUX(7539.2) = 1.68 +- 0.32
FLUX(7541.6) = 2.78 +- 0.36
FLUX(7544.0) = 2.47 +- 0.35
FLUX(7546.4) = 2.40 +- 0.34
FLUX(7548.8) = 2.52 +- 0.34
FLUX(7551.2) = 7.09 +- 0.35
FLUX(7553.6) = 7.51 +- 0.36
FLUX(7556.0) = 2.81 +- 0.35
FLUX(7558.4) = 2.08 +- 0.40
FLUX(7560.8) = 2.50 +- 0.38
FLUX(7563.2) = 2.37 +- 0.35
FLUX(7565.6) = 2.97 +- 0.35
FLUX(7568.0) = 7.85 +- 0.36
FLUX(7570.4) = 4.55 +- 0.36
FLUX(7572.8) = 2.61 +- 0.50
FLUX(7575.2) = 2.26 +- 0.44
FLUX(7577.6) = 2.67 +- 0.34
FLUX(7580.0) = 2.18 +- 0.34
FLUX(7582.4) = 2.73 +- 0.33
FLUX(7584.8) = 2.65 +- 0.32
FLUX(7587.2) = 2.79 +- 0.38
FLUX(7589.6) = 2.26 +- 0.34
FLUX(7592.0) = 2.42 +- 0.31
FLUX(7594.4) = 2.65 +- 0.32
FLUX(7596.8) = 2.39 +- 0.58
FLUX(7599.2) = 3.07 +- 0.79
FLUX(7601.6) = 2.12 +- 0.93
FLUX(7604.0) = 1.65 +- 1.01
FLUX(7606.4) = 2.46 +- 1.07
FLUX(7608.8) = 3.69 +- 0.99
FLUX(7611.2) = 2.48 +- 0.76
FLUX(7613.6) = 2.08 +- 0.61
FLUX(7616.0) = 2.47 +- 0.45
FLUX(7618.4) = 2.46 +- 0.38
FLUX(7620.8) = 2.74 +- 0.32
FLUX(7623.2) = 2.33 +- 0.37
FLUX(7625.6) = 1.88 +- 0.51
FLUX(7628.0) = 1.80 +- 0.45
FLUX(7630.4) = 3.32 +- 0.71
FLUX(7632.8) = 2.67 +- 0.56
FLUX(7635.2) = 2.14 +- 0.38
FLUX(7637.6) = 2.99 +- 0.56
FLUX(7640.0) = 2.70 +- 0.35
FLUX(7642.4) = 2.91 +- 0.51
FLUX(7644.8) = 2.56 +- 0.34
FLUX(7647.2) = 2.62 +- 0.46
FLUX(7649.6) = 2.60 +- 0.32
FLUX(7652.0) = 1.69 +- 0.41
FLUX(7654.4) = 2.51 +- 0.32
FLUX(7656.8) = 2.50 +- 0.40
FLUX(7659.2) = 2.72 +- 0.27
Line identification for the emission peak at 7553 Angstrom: [S II]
